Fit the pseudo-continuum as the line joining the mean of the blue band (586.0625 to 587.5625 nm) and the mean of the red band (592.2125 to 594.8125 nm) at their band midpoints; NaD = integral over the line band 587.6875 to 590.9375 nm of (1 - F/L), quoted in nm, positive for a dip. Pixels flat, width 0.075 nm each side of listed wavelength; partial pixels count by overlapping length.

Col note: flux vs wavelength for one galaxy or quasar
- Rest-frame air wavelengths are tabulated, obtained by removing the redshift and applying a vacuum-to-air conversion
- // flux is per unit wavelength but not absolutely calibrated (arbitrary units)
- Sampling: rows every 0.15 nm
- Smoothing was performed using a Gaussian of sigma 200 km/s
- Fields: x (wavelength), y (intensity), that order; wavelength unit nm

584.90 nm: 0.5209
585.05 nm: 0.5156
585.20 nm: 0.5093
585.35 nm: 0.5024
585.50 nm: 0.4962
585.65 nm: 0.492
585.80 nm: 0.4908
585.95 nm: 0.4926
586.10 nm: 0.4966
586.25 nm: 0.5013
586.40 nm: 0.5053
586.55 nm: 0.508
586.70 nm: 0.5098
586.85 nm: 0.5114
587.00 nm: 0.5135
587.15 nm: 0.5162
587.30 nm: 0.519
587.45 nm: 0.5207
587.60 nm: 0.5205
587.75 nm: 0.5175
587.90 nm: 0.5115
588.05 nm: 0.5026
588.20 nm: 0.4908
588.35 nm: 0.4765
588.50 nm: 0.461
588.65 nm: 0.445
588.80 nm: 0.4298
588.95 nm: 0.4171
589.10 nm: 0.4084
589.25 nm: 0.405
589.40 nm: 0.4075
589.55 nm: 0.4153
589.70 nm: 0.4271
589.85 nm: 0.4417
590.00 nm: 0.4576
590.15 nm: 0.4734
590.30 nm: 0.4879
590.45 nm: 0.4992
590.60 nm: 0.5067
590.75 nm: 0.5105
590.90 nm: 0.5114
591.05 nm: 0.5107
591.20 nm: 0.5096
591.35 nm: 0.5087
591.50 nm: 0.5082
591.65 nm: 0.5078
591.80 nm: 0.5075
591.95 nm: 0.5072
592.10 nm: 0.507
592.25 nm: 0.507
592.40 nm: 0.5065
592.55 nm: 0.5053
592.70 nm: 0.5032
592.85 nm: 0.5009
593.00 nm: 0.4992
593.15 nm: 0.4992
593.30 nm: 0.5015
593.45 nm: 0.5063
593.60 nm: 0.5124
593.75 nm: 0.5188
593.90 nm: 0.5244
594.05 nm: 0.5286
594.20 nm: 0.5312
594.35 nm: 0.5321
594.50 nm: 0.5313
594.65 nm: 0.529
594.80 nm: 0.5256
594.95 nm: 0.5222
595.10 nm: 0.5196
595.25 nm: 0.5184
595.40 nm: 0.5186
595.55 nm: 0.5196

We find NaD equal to 0.31 nm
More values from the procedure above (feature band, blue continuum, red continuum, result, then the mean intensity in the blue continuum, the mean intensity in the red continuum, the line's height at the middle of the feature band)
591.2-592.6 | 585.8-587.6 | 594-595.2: 0.036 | 0.508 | 0.527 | 0.521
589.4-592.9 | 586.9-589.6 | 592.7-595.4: 0.032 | 0.472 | 0.517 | 0.495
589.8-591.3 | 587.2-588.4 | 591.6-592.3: 0.046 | 0.508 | 0.507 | 0.508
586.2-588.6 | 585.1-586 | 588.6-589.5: -0.260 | 0.498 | 0.418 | 0.456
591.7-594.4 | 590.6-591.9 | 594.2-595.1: 0.042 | 0.509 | 0.528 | 0.519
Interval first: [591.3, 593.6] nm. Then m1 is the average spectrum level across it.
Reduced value 0.505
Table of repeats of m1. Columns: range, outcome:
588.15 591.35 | 0.462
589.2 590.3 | 0.437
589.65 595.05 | 0.505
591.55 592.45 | 0.507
